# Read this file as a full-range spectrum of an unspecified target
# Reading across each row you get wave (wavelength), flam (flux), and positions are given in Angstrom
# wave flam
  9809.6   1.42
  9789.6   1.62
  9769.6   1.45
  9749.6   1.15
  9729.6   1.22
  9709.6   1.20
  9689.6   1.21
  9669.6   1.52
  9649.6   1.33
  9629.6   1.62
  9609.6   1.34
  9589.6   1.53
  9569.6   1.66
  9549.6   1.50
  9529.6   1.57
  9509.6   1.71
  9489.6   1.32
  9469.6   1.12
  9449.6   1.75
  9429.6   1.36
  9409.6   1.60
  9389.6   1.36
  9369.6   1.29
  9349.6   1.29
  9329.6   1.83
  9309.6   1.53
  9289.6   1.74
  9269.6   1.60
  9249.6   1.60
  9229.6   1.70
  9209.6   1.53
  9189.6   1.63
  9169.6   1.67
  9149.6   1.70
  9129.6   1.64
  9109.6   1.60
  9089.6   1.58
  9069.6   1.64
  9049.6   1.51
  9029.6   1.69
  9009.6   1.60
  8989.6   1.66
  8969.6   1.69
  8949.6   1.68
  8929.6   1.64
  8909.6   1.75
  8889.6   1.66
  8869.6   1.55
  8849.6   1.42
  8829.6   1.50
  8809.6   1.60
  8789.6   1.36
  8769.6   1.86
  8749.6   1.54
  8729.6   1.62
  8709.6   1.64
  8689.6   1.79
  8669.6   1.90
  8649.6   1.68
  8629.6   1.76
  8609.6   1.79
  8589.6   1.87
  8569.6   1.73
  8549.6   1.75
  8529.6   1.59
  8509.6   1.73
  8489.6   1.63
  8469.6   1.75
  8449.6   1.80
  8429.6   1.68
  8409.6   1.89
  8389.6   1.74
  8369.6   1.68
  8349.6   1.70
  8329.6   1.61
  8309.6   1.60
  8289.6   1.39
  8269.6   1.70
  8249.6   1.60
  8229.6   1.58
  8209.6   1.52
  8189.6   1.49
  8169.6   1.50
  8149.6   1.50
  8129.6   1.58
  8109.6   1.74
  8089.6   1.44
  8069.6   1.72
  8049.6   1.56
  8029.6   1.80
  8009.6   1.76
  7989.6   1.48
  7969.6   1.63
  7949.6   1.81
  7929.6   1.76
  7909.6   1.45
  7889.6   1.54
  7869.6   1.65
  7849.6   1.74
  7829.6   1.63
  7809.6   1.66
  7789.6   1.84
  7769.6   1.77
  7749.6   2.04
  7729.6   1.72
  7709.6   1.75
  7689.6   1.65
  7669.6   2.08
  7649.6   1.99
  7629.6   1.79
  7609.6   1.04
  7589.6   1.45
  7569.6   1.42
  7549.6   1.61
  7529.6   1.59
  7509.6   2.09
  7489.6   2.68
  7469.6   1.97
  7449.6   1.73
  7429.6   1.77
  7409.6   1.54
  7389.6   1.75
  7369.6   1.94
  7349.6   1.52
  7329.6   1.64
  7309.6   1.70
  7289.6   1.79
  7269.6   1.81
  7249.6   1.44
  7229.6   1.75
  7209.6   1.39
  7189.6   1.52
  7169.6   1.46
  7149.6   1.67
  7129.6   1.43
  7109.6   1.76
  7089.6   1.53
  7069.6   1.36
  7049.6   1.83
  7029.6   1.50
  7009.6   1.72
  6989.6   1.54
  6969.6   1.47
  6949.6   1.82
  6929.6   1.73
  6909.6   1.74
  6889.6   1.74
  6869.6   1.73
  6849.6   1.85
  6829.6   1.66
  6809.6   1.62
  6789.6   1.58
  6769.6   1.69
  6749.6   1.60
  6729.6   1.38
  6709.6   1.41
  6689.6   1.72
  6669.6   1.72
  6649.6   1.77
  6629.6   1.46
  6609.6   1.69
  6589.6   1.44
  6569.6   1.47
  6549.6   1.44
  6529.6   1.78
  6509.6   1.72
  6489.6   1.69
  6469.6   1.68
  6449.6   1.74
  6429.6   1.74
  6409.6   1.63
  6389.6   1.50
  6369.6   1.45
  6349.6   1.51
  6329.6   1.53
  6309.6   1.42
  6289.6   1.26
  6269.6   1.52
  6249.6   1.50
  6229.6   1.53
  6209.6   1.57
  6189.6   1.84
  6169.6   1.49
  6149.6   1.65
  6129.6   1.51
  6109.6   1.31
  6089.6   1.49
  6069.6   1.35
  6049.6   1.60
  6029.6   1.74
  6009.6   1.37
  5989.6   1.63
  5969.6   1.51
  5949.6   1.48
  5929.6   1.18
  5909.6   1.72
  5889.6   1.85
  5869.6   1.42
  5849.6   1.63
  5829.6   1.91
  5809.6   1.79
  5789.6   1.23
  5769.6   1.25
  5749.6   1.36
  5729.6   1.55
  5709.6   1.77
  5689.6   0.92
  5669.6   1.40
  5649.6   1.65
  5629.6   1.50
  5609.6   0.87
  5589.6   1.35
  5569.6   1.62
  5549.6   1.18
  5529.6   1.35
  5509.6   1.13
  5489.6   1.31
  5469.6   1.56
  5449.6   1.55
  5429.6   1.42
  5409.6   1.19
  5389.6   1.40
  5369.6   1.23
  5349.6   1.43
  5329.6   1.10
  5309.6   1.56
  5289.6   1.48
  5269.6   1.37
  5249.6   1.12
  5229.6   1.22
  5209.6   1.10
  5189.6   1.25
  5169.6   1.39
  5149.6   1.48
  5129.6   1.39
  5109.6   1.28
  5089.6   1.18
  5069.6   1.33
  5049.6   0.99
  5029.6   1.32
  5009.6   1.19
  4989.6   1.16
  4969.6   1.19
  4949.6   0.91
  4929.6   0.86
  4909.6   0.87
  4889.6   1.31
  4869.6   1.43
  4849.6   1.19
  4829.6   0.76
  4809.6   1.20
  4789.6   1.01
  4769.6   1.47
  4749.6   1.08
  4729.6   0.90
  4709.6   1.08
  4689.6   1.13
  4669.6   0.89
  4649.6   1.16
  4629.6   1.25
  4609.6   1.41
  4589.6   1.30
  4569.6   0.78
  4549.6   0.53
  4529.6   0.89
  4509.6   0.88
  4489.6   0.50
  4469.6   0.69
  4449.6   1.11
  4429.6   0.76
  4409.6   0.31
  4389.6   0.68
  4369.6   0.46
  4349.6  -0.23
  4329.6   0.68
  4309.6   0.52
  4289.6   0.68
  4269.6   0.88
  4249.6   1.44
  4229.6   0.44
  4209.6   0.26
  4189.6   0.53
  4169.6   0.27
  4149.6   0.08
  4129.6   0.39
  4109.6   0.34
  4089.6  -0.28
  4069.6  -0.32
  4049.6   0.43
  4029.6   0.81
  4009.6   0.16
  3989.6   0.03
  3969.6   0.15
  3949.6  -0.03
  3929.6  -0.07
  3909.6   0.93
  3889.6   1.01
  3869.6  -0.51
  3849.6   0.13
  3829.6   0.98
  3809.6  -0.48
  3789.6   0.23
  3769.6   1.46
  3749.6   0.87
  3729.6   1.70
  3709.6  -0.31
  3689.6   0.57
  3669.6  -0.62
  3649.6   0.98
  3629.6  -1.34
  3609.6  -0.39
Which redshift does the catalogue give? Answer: 0.140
